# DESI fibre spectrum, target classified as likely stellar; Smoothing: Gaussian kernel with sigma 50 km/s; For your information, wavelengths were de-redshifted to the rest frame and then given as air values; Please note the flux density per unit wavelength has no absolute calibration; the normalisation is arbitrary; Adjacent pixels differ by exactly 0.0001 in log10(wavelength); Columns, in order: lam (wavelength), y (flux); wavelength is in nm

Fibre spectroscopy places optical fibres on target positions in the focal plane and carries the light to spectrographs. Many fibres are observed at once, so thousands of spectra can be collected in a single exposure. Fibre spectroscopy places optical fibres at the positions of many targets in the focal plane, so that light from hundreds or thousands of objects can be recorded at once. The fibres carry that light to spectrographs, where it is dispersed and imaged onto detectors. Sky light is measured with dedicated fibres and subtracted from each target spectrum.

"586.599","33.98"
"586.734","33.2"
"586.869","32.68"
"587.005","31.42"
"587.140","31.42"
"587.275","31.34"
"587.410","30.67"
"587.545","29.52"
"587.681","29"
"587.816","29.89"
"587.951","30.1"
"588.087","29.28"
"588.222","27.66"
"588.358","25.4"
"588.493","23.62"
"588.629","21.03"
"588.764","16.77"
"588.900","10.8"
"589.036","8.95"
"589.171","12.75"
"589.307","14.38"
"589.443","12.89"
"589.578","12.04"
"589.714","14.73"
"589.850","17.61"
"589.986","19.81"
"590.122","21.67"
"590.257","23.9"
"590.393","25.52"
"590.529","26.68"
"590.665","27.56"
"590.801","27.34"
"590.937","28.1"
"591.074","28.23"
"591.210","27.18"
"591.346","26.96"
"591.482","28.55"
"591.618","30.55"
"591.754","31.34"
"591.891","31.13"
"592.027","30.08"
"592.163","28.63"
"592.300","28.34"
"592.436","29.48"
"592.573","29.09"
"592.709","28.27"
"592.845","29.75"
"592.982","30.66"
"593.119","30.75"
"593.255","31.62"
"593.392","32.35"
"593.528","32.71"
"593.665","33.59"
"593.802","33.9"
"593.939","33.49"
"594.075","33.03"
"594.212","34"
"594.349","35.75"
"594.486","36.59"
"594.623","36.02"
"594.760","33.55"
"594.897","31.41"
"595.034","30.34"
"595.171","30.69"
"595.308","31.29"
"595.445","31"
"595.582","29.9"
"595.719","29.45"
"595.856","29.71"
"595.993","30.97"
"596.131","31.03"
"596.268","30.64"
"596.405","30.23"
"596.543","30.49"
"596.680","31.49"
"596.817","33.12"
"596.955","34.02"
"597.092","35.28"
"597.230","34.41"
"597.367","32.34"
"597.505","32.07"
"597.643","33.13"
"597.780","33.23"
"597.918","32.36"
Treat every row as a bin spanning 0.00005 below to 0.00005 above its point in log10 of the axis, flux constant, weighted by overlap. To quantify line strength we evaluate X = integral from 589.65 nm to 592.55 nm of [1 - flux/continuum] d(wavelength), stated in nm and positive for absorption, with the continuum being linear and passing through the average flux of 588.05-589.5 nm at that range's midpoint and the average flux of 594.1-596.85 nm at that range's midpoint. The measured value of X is -0.41 nm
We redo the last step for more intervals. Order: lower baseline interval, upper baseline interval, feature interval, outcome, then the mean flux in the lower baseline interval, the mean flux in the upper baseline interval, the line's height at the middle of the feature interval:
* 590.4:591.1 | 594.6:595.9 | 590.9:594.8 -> -0.27 nm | 27.3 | 31.2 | 29.1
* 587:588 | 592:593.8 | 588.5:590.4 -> 0.87 nm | 30.4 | 30.5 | 30.4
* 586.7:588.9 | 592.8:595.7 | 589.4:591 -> 0.43 nm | 27.7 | 32.5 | 29.5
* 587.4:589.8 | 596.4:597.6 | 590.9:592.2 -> -0.21 nm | 20.8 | 32.7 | 25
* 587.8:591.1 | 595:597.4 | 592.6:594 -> -0.23 nm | 21.2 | 31.5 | 27.1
